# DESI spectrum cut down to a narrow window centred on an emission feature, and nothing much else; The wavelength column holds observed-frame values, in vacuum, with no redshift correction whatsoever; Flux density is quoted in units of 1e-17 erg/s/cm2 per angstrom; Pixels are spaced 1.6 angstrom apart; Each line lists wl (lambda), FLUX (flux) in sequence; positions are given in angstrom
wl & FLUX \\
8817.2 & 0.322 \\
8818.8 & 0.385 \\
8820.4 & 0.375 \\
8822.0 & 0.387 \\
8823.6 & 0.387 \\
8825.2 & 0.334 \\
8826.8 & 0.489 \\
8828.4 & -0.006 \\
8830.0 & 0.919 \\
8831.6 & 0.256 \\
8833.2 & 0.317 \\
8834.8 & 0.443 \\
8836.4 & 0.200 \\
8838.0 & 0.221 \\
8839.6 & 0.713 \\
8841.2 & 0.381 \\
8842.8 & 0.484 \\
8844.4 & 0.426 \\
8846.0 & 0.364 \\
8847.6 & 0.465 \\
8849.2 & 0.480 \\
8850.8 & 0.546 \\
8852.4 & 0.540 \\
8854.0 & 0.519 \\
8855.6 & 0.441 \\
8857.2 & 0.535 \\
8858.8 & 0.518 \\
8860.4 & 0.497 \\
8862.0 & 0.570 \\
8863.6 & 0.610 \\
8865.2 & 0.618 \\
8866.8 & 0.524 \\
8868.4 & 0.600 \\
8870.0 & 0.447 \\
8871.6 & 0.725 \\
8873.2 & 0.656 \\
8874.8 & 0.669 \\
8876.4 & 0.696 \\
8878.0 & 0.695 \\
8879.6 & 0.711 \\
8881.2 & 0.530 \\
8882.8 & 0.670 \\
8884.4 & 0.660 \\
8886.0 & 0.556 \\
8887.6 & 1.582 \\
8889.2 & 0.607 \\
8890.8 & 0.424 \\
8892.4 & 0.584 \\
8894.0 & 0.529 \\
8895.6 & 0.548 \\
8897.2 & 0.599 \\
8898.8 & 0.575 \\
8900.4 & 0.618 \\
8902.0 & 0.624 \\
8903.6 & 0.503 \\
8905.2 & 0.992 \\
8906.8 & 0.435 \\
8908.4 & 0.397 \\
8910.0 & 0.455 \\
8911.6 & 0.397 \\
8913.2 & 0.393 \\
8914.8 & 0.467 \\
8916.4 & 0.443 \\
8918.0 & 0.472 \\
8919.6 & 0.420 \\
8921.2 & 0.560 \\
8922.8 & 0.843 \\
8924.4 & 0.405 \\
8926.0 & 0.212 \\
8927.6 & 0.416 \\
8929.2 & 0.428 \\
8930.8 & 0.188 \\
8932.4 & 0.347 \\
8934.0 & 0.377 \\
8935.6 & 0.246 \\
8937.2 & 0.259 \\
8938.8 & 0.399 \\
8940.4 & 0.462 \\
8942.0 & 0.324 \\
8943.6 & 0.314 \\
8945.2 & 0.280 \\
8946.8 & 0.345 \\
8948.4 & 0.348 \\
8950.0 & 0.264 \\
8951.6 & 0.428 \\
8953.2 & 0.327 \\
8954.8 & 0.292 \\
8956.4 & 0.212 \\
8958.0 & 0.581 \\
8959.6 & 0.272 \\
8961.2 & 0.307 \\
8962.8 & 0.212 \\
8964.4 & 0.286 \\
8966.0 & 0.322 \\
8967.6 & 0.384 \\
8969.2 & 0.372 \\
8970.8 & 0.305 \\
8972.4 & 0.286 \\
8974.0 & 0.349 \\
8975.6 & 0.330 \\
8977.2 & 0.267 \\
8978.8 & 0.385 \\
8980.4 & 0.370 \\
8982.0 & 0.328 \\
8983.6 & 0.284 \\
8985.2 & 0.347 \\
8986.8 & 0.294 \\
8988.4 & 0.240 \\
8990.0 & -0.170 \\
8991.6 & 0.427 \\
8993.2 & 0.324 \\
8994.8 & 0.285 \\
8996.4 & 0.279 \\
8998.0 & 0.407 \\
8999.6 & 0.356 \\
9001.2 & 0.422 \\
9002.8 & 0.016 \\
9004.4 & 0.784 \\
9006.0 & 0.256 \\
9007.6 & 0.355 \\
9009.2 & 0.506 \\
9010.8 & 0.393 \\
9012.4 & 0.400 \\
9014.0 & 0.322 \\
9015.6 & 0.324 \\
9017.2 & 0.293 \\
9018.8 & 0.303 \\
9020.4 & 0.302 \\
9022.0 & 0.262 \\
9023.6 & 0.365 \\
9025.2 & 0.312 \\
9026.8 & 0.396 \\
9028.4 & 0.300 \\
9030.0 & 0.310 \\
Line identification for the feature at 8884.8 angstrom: Mg II 2798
